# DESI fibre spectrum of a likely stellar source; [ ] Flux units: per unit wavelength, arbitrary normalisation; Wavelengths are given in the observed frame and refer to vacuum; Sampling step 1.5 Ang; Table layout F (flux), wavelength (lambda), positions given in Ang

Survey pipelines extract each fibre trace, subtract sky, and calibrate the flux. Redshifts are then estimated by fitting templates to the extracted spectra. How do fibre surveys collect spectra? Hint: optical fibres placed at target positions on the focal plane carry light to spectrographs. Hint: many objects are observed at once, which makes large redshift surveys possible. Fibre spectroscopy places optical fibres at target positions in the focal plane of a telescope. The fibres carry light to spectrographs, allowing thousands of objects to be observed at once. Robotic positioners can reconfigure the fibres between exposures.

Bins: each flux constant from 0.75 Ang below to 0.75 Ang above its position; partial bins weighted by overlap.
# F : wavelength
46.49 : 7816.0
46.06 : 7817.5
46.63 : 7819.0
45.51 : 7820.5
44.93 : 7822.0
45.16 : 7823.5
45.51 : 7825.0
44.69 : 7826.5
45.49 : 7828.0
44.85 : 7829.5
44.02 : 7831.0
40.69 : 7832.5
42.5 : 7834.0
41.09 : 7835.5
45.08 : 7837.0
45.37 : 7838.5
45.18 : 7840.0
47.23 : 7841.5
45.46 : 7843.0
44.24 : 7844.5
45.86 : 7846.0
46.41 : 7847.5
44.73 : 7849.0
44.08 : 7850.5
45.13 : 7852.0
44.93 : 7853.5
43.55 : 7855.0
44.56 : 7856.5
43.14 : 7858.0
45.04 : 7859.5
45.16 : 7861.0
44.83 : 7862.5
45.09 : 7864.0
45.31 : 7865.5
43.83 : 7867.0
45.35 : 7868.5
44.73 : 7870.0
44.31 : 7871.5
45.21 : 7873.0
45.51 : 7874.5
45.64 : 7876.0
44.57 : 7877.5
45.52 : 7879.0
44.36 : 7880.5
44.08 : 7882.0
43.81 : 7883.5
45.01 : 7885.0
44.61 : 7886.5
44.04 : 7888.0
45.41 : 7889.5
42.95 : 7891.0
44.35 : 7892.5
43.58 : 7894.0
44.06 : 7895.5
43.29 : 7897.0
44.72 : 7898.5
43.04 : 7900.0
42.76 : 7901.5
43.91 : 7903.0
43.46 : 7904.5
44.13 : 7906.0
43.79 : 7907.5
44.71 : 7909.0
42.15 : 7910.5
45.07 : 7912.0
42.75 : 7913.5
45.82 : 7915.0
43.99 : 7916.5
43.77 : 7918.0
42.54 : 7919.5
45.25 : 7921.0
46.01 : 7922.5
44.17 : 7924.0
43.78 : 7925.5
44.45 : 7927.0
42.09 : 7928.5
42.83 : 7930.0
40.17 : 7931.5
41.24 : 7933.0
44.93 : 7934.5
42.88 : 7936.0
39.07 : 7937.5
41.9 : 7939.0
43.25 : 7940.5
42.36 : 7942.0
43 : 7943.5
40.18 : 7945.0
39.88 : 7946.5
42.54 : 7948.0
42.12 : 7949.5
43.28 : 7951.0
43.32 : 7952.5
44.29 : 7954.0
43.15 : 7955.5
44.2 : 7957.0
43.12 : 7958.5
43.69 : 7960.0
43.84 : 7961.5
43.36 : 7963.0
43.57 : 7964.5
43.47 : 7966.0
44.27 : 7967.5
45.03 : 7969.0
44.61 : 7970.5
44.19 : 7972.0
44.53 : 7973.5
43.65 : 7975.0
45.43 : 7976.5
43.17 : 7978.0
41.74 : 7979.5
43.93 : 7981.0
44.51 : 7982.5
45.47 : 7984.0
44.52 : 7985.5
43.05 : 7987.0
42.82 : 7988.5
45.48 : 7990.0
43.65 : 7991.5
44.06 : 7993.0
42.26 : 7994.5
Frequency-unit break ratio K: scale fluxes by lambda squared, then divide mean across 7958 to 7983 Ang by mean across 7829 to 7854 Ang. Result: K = 1.02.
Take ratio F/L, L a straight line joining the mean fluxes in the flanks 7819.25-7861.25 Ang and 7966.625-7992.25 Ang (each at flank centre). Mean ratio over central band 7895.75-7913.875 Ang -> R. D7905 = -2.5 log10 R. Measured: 0.018 mag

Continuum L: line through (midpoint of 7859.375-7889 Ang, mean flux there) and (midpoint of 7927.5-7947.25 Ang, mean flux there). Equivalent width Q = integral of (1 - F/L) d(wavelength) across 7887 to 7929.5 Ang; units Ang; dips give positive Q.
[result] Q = -0.7 Ang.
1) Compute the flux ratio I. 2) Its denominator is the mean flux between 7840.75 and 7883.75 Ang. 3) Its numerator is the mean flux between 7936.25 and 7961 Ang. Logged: 0.95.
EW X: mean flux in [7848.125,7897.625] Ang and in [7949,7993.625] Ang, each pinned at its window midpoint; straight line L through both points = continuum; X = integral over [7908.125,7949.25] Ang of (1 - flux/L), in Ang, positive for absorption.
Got 1.1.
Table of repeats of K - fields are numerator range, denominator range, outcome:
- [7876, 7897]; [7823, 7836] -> 1.03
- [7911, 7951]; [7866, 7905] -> 0.98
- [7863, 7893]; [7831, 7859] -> 1.02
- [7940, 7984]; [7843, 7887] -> 0.99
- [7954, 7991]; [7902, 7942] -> 1.03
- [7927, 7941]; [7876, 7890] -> 0.96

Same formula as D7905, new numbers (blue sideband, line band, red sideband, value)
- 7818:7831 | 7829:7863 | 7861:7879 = 0.02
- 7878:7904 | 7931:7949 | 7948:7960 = 0.04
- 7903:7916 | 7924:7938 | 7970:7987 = 0.04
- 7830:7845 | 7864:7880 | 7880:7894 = -0.02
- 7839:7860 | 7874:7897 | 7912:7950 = -0.01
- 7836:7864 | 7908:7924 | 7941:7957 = -0.02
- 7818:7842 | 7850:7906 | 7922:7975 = -0.01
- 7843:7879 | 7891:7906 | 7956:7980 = 0.02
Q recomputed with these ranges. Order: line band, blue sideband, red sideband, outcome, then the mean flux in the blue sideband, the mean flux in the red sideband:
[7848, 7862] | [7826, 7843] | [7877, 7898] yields -0.08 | 44.2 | 44.3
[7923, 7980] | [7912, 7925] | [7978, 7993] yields 1.31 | 44.3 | 43.9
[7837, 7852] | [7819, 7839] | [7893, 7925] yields -0.38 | 44.3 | 44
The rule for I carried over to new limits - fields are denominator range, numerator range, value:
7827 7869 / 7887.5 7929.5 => 0.99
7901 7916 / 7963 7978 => 1.01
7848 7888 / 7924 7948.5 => 0.94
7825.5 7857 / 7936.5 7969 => 0.96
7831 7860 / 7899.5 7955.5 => 0.97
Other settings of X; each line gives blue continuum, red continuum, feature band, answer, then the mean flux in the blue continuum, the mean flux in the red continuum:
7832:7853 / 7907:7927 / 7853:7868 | 0.0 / 44.6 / 44.2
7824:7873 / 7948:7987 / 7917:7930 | 0.1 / 44.6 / 43.8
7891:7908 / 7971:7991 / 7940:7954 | 0.5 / 43.7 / 44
